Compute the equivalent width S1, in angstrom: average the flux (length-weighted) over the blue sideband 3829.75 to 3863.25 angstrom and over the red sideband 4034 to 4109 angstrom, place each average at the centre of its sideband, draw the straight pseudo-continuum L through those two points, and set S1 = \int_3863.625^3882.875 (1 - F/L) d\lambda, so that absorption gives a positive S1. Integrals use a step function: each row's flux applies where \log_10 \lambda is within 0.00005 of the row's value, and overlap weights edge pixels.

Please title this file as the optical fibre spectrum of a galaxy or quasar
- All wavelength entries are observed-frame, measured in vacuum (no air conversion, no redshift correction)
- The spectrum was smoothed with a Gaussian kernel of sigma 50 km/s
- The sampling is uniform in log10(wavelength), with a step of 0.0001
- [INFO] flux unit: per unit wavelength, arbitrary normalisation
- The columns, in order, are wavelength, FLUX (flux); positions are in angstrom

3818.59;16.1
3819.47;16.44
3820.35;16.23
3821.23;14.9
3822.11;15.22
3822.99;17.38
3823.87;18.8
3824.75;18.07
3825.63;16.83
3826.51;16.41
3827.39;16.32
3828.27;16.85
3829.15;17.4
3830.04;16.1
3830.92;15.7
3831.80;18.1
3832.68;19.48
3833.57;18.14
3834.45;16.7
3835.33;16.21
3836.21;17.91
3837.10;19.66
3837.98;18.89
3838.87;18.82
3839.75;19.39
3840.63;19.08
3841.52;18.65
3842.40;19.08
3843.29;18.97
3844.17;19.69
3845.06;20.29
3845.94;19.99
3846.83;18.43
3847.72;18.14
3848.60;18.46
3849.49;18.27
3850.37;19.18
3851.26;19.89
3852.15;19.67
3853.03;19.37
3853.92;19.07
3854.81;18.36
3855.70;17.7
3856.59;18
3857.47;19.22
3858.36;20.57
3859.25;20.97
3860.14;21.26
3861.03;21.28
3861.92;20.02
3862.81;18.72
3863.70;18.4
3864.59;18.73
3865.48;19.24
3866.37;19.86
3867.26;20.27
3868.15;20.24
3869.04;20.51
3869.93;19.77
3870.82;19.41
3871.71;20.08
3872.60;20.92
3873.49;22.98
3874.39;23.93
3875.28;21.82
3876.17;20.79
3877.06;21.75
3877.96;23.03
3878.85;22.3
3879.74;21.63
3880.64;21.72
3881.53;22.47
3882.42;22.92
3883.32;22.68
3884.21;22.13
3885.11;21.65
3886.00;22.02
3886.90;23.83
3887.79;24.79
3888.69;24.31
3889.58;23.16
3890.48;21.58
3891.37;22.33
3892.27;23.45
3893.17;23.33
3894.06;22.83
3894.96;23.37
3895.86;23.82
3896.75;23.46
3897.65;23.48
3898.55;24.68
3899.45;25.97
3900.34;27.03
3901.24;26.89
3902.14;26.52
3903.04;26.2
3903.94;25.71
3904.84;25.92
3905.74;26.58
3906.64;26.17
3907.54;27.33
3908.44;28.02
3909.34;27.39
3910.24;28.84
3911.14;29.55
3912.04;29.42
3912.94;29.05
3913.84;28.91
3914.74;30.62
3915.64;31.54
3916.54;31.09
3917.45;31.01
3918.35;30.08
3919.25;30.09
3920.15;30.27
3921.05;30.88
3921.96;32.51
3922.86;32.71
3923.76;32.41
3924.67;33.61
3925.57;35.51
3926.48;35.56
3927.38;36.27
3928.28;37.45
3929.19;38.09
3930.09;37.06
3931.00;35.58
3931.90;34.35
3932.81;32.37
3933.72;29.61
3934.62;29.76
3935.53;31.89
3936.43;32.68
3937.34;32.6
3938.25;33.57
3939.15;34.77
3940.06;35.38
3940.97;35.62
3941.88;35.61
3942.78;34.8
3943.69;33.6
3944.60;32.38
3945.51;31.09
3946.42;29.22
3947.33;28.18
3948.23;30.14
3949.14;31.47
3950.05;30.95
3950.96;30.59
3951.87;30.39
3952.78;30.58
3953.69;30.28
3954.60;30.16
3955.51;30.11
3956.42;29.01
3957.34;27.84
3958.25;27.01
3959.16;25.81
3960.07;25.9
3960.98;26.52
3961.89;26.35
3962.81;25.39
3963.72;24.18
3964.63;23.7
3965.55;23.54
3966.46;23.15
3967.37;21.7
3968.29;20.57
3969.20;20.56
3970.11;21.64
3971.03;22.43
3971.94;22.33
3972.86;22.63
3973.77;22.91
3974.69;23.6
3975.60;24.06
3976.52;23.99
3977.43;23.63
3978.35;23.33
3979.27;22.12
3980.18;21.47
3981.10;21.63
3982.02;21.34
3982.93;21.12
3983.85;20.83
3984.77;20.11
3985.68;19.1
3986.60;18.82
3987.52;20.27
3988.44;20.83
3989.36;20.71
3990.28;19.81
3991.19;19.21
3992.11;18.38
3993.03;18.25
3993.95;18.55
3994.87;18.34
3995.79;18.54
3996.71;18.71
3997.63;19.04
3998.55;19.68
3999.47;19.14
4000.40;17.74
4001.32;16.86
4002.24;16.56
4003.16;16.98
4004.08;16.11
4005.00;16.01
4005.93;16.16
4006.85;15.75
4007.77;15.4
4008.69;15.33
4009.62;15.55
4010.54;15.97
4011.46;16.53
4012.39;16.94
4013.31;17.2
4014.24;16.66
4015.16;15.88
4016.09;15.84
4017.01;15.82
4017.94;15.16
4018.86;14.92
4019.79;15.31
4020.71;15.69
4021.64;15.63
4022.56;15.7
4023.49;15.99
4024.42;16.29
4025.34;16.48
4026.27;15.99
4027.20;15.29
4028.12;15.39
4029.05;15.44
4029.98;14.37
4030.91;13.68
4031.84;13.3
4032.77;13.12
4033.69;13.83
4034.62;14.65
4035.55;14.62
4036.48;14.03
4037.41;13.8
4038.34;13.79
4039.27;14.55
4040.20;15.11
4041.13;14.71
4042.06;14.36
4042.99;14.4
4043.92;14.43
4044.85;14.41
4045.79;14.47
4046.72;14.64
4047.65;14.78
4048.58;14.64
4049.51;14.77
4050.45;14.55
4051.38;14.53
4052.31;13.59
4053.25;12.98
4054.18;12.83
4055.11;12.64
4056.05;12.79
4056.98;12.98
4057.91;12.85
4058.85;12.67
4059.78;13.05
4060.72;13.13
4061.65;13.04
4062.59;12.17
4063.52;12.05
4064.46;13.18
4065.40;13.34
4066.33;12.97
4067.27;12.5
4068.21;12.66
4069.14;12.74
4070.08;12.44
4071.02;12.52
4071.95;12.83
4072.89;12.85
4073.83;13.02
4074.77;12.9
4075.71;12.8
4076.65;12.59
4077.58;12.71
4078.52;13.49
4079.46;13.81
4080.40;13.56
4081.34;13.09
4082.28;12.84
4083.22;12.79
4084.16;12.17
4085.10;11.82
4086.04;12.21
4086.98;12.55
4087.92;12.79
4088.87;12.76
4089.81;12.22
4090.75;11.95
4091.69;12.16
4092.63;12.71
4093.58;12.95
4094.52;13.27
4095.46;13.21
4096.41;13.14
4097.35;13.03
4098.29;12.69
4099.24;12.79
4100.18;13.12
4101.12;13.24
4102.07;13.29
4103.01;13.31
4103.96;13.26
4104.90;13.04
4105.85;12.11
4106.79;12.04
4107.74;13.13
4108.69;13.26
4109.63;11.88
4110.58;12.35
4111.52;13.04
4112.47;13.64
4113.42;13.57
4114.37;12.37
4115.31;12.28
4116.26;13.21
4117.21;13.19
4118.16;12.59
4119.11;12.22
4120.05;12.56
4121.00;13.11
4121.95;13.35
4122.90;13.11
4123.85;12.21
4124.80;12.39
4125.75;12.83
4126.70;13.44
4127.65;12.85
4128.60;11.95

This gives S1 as -3.0 angstrom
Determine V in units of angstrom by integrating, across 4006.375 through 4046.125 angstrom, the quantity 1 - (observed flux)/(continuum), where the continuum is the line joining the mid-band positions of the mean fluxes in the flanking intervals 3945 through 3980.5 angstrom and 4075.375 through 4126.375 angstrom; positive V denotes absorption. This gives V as 9.4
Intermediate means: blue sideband 25.9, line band 15.2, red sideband 12.8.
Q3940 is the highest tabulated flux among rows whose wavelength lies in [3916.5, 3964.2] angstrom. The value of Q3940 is 38.09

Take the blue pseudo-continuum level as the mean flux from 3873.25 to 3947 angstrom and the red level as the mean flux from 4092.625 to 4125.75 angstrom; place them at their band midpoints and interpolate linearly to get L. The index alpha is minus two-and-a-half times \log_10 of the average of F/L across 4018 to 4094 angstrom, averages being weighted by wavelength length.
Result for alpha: 0.23 mag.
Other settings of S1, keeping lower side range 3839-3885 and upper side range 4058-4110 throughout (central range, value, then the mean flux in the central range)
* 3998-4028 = -2.2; 16.3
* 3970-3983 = -5.0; 22.6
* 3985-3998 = -2.7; 19.2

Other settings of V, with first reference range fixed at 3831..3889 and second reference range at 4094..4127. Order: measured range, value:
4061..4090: 2.4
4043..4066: 1.6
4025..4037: 0.5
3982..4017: -3.9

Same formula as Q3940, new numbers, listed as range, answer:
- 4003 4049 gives 17.2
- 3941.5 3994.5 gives 35.61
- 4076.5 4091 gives 13.81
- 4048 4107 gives 14.77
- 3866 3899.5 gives 25.97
